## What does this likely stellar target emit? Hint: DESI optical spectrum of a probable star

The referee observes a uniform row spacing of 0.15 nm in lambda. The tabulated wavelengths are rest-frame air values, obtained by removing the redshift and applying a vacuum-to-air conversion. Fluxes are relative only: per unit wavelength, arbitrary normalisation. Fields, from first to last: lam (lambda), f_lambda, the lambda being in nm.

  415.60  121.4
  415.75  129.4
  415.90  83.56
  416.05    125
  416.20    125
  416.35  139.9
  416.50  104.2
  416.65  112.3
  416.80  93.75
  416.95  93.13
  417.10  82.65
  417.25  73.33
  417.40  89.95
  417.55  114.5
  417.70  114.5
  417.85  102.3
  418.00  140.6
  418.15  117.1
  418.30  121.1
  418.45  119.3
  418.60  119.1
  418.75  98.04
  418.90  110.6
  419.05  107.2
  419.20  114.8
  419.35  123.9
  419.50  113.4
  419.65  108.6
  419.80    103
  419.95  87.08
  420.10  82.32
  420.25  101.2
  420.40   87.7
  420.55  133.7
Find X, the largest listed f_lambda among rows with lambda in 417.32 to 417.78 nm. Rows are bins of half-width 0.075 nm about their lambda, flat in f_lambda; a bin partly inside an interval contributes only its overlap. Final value 114.5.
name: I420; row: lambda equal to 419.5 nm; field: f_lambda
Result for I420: 113.4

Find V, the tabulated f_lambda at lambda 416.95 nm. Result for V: 93.13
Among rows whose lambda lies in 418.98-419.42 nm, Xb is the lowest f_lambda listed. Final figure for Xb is 107.2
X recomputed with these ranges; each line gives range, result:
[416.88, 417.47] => 93.13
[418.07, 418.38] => 121.1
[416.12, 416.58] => 139.9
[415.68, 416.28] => 129.4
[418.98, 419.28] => 114.8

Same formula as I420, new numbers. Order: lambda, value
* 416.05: 125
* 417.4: 89.95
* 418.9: 110.6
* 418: 140.6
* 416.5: 104.2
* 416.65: 112.3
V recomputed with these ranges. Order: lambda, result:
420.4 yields 87.7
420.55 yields 133.7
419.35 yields 123.9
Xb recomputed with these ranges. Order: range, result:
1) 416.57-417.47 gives 73.33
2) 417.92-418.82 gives 98.04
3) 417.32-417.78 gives 89.95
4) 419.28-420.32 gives 82.32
